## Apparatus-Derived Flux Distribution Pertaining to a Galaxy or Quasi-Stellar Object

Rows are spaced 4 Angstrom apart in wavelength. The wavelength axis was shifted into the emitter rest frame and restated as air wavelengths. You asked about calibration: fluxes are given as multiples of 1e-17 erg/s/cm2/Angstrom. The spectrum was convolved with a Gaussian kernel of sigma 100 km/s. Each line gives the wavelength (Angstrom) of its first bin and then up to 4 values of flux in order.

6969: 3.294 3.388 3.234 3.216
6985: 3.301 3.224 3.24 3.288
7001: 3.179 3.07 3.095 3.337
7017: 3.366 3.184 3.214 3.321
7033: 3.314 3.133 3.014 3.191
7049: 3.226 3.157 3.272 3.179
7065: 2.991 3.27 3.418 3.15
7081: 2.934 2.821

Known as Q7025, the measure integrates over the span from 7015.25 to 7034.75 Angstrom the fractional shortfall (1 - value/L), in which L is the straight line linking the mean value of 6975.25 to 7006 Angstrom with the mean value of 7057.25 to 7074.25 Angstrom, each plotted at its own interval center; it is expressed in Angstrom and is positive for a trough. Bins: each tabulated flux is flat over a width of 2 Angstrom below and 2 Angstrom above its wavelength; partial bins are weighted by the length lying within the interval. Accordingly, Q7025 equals -0.4 Angstrom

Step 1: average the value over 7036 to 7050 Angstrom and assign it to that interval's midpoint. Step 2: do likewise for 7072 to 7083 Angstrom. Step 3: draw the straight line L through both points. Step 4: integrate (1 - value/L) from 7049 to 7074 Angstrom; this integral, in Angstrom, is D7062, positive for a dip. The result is -0.5 Angstrom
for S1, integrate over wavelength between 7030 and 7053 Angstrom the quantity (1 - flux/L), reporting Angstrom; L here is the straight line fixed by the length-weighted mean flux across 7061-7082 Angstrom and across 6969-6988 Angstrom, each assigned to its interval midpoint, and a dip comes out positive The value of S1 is 0.2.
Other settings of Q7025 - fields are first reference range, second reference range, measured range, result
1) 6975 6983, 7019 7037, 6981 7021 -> 0.05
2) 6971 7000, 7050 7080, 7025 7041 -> 0.02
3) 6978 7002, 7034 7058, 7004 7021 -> -0.05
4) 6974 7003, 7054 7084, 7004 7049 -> -0.03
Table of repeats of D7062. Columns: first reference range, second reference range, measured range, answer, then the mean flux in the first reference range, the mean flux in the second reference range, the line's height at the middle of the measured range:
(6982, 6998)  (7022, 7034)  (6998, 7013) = 0.5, 3.26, 3.27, 3.26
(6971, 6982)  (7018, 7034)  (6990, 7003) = 0.2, 3.29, 3.26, 3.28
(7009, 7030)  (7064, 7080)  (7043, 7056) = 0.1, 3.26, 3.2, 3.23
